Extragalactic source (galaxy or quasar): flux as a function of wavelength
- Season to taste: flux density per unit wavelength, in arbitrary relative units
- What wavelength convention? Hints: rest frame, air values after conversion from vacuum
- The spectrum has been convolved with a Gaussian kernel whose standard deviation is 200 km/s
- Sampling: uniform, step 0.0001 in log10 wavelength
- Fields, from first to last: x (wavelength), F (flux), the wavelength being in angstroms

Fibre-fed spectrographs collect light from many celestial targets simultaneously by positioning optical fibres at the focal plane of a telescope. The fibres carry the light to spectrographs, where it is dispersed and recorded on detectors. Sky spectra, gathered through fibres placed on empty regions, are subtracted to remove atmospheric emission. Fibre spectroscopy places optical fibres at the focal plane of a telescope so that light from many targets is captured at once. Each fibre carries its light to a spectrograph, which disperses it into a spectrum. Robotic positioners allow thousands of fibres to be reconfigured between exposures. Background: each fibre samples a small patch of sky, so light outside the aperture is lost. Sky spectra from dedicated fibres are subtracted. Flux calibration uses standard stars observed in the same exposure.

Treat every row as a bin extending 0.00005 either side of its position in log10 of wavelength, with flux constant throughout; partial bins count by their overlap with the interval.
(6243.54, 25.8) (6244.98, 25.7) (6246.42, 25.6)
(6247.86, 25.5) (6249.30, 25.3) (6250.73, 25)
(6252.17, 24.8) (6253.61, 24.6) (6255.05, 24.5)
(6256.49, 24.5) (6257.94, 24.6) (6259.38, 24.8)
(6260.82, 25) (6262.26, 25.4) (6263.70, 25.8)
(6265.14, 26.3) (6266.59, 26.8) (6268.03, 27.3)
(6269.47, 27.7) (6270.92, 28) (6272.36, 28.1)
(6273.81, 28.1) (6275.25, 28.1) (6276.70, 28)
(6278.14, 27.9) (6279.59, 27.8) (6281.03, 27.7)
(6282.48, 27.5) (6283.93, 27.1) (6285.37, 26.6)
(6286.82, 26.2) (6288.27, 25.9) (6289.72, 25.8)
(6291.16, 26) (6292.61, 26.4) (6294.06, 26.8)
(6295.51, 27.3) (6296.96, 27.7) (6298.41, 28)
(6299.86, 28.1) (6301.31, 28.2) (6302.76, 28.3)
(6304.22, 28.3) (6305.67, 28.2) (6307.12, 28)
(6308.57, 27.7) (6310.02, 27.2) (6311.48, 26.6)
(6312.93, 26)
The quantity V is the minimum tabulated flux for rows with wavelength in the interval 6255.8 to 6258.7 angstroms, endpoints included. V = 24.5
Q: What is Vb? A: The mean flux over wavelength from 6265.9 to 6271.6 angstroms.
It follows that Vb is 27.5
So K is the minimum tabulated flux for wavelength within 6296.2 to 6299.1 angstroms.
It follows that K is 27.7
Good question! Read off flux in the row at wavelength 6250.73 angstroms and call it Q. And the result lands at 25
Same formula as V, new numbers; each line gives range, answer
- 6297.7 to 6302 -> 28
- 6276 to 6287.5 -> 26.2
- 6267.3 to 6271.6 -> 27.3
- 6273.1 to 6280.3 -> 27.8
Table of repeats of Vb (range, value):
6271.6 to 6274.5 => 28.1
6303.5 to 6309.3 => 28.1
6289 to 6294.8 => 26.3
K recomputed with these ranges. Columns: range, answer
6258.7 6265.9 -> 24.8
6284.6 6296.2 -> 25.8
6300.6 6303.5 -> 28.2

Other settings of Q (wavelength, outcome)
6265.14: 26.3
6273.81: 28.1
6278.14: 27.9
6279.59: 27.8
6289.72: 25.8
